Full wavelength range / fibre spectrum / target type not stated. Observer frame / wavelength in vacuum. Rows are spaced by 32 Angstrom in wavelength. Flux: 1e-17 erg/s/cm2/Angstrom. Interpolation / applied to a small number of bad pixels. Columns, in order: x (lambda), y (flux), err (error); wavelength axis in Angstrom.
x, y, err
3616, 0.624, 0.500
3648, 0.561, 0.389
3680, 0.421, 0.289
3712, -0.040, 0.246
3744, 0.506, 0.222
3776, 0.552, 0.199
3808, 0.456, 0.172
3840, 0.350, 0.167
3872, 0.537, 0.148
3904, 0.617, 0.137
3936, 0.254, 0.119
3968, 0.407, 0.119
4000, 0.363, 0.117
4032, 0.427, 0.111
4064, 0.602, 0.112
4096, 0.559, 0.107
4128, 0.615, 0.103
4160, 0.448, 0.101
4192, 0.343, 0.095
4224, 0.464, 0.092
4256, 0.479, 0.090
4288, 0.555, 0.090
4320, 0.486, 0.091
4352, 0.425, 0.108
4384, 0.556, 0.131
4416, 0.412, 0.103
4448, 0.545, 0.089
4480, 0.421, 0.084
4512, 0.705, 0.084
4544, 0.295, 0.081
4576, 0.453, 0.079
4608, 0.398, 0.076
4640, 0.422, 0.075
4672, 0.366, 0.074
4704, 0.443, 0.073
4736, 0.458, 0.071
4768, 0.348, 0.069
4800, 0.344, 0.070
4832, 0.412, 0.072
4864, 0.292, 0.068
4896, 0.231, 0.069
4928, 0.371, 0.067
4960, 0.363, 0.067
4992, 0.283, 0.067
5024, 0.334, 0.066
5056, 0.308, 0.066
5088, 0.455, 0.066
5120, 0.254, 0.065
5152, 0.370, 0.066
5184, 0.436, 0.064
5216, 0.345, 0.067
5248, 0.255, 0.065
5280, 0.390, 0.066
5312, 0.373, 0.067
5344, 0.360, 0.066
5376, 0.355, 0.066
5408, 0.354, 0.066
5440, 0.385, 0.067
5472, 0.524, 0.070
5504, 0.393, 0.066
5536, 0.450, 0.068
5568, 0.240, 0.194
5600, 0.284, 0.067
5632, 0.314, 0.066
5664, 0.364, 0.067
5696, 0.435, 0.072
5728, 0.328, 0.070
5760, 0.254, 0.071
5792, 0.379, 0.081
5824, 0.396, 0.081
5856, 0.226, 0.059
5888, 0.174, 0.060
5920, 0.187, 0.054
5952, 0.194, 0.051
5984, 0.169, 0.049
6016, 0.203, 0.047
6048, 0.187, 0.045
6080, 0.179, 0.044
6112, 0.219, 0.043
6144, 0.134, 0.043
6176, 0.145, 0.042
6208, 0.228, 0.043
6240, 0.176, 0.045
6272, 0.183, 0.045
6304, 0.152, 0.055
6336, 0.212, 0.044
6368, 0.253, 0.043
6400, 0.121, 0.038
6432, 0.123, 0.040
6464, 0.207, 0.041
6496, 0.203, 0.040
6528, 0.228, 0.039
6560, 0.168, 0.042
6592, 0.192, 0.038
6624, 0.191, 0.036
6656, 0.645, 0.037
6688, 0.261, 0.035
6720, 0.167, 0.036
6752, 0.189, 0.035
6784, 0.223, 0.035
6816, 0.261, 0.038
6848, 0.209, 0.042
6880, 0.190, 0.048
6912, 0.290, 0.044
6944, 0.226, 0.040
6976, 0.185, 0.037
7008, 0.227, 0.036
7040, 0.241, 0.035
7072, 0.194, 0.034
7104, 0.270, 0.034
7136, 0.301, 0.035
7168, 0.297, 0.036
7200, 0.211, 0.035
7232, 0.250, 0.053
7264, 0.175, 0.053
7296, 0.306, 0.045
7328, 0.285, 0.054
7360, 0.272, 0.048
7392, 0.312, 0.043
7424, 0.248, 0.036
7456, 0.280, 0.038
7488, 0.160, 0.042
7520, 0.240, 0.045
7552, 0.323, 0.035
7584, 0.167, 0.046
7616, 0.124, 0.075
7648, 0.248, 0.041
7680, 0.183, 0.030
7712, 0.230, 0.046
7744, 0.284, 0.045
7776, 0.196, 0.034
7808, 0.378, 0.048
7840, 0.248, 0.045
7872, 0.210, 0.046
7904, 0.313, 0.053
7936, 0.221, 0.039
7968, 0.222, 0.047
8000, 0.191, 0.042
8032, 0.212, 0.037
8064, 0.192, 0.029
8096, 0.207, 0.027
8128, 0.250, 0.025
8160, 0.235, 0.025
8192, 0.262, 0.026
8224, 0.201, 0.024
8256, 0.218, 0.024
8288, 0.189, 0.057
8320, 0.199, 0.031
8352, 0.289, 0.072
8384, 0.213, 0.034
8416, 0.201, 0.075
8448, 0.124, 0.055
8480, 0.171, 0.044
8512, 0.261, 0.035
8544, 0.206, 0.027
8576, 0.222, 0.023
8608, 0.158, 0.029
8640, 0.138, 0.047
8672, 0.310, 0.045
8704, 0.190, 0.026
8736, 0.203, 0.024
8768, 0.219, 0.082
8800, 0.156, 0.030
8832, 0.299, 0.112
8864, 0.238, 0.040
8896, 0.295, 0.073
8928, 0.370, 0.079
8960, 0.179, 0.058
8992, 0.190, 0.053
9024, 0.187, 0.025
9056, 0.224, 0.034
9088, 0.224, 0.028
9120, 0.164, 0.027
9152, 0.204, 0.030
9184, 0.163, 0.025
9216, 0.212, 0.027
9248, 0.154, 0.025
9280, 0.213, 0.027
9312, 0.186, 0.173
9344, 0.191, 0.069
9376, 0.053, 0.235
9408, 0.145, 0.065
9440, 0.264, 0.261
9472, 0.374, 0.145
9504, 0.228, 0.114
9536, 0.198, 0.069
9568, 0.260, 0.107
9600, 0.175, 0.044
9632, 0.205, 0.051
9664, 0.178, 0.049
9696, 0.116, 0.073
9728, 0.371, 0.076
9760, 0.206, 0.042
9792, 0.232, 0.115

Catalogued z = 0.783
